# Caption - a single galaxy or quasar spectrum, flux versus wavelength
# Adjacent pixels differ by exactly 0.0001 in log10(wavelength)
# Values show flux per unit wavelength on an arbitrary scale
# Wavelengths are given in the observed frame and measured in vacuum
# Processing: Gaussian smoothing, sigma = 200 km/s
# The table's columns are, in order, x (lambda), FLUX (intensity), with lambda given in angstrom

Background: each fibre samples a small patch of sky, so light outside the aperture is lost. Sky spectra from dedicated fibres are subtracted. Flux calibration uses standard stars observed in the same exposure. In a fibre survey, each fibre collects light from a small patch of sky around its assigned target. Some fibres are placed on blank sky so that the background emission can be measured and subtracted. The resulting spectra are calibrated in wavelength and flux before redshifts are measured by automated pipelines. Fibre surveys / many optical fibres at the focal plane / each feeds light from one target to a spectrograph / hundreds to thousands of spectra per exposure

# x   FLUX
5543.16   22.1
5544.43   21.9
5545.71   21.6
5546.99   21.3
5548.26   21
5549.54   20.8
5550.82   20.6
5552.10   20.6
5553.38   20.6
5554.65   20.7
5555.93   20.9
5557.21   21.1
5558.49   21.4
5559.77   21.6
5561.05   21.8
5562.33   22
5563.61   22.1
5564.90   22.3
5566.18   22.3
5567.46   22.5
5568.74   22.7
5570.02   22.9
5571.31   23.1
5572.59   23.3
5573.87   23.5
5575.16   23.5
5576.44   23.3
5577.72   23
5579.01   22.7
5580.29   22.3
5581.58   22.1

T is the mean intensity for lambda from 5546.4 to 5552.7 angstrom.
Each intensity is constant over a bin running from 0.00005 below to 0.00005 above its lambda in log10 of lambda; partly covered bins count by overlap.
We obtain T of 20.9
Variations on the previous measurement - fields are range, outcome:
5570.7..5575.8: 23.4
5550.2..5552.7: 20.6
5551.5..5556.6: 20.7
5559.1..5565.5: 21.9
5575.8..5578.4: 23.1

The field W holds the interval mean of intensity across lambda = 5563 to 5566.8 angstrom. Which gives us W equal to 22.2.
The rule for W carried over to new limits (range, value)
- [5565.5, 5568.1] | 22.4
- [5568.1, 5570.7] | 22.8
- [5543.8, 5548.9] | 21.4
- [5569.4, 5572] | 23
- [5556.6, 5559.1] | 21.2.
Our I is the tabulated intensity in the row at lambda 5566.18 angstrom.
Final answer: 22.3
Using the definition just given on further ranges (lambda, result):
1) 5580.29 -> 22.3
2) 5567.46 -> 22.5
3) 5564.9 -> 22.3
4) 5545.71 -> 21.6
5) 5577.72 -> 23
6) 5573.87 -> 23.5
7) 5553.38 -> 20.6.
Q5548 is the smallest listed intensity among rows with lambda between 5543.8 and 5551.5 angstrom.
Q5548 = 20.6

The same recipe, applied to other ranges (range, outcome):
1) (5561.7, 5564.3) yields 22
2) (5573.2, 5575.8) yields 23.5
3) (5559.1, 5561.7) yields 21.6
